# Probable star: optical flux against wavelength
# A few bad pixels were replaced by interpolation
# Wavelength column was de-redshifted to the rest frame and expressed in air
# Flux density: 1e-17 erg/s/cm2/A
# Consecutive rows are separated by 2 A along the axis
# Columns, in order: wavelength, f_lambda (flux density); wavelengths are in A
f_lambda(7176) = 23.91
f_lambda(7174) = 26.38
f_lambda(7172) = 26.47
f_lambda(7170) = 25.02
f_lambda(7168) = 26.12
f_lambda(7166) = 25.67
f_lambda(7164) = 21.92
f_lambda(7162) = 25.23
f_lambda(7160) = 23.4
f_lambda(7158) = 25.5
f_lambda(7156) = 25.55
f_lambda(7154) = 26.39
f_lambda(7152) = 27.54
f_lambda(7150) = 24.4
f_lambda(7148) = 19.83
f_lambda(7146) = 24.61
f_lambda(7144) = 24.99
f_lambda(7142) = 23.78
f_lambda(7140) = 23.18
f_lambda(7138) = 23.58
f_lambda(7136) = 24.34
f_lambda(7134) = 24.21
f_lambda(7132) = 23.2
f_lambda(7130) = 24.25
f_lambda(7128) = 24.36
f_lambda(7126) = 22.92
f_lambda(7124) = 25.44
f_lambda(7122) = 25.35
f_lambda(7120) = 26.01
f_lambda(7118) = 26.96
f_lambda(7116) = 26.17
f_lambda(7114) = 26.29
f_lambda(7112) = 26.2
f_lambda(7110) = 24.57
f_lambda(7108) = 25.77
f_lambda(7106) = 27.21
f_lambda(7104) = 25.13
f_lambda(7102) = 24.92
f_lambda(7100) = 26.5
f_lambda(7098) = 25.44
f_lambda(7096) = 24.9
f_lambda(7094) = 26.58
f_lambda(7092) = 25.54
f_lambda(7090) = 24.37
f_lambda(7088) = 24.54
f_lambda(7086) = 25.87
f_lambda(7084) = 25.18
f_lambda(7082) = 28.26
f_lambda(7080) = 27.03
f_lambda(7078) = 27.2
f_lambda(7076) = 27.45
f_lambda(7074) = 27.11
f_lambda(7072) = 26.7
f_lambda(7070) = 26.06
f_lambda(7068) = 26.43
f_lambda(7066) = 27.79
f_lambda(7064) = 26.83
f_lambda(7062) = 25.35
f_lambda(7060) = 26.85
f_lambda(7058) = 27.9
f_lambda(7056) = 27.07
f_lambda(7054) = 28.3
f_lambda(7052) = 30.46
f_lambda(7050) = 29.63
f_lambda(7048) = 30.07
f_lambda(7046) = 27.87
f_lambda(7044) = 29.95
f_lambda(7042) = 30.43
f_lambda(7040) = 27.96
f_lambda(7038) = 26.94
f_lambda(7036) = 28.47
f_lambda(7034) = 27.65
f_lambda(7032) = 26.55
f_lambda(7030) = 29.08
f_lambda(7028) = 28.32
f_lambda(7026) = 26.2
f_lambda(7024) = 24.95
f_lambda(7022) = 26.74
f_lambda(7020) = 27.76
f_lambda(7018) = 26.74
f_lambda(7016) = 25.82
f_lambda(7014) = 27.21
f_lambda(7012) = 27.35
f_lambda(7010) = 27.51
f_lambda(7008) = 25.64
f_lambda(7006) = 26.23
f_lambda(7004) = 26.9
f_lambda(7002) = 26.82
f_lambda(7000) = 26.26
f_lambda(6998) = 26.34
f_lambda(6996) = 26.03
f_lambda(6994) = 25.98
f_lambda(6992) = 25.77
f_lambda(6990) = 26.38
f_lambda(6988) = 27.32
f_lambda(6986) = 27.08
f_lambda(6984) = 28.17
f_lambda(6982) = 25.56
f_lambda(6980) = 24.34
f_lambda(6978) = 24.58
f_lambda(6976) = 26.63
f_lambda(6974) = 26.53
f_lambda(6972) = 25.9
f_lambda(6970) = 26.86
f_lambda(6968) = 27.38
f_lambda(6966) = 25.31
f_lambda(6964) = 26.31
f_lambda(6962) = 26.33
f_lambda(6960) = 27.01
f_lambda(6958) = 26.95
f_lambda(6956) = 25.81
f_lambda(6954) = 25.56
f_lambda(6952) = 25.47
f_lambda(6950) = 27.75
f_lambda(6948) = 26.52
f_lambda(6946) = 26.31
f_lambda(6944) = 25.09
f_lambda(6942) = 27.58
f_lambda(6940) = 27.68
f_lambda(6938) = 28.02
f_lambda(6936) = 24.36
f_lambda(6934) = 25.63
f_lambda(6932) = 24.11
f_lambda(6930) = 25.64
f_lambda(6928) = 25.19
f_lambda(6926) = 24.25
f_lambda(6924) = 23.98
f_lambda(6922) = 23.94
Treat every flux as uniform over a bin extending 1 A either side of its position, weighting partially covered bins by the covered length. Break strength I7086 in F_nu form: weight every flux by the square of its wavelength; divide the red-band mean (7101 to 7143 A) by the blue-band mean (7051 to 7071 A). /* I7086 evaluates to 0.93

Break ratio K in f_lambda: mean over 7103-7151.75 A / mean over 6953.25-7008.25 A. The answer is 0.94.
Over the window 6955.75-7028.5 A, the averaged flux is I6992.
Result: 26.5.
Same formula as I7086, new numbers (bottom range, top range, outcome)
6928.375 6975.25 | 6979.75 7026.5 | 1.02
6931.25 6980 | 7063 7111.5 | 1.04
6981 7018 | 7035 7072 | 1.07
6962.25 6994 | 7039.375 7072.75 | 1.09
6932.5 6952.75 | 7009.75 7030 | 1.04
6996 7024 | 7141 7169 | 0.96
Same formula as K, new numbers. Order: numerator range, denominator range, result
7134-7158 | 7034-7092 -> 0.89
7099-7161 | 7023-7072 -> 0.90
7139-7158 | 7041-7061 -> 0.85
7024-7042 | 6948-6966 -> 1.05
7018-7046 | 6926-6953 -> 1.07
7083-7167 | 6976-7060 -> 0.92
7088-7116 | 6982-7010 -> 0.97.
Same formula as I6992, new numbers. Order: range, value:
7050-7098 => 26.7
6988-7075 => 27.3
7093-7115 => 25.8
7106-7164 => 24.8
